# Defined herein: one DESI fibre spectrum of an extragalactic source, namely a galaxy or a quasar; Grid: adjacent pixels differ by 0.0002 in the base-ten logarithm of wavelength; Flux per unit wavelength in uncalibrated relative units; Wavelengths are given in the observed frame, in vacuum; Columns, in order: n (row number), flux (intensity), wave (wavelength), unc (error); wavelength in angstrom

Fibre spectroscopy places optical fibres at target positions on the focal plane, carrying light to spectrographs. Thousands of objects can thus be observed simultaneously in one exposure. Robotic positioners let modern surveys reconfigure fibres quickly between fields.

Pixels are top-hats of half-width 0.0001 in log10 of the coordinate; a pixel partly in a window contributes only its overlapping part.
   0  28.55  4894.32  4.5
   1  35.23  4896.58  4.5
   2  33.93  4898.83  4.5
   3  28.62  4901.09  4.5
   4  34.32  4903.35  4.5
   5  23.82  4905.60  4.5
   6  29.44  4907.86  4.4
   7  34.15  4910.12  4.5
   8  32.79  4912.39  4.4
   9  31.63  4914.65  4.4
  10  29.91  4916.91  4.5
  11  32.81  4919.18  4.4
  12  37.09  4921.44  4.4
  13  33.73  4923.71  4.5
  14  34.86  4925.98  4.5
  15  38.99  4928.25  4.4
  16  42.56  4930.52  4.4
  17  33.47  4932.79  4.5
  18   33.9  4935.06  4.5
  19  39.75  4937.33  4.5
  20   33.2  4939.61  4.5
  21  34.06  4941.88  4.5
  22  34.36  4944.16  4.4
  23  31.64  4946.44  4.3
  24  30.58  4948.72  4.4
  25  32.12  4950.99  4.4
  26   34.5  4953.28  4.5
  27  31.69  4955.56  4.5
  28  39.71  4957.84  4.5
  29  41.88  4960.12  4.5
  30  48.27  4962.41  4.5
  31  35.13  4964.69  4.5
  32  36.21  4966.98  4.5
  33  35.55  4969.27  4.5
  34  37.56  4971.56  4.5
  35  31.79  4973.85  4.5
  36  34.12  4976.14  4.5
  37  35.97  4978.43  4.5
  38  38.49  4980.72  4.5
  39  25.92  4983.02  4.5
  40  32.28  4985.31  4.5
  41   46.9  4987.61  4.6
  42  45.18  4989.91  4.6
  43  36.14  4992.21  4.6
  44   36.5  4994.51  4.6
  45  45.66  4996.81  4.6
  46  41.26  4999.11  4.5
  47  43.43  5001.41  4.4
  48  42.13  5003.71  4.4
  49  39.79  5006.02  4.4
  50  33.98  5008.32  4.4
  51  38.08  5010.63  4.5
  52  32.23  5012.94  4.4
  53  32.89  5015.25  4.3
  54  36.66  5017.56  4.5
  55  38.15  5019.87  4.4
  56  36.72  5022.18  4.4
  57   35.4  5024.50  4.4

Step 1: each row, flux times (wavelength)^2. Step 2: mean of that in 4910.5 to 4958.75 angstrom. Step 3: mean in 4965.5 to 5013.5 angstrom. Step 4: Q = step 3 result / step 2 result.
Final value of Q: 1.12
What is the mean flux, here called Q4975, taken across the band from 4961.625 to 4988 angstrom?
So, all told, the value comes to 36.1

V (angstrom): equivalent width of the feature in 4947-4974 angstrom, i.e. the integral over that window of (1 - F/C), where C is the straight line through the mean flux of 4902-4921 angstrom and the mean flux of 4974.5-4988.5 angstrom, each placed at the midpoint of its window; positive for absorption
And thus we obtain -1.8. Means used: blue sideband 31.3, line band 36.3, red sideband 35.3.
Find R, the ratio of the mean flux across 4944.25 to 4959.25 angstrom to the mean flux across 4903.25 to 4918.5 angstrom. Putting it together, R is 1.1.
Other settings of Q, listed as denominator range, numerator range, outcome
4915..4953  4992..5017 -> 1.15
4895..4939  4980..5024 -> 1.17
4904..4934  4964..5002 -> 1.15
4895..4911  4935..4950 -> 1.10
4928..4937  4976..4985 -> 0.91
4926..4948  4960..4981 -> 1.06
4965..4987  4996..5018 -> 1.13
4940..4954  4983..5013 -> 1.22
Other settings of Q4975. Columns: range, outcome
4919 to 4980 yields 35.8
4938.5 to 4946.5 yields 33.5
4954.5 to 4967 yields 39.1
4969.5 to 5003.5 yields 38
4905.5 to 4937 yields 34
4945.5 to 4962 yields 35.2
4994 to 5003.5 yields 42.1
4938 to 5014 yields 36.9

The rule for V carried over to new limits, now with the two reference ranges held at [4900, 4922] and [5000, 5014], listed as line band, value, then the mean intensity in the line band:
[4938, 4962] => -0.5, 34.9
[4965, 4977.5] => 0.2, 35.1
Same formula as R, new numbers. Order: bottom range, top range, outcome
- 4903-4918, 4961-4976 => 1.21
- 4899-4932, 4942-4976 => 1.07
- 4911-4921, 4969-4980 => 1.09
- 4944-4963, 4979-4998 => 1.07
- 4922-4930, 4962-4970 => 1.05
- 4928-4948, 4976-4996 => 1.05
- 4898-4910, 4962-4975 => 1.22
